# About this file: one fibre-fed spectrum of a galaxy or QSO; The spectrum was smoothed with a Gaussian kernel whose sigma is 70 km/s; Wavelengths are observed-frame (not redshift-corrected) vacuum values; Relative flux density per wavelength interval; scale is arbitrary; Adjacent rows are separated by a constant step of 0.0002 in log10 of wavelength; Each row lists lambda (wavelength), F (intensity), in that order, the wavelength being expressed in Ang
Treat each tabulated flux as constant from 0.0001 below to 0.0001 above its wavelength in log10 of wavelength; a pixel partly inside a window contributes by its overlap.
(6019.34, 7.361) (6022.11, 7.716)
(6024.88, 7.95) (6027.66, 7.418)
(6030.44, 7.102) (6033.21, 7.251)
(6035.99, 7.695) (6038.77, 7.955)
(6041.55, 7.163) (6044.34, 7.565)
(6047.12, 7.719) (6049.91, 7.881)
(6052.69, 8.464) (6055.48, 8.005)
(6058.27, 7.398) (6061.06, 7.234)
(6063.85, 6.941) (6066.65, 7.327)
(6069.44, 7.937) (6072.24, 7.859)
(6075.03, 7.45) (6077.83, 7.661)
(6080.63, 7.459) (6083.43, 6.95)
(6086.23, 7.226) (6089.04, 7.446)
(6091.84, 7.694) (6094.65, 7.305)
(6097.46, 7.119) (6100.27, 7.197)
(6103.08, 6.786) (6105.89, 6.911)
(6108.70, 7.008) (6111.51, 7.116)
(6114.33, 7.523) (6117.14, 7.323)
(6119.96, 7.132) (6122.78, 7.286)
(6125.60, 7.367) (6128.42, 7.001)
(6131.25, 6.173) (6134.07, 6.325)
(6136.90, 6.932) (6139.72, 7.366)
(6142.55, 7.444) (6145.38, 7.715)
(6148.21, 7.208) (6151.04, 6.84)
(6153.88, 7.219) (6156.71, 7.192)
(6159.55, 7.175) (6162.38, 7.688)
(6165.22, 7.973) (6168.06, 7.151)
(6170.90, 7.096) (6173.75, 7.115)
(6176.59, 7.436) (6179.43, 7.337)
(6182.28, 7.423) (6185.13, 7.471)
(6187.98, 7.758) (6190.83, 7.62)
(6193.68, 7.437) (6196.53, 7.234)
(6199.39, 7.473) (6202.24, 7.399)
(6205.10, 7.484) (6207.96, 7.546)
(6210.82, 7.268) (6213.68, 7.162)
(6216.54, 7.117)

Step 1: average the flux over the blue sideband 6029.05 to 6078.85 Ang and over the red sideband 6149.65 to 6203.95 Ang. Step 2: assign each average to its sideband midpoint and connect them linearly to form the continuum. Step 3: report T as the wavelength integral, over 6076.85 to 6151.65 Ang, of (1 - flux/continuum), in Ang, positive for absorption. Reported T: 3.1 Ang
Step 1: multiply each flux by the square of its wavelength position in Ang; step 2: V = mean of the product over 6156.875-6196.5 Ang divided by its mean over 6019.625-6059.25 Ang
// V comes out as 1.01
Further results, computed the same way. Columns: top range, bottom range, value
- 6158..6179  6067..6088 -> 1.01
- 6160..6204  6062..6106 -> 1.05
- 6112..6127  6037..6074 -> 0.98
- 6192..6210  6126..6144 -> 1.10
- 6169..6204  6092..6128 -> 1.06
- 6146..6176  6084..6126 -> 1.03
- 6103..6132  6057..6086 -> 0.97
